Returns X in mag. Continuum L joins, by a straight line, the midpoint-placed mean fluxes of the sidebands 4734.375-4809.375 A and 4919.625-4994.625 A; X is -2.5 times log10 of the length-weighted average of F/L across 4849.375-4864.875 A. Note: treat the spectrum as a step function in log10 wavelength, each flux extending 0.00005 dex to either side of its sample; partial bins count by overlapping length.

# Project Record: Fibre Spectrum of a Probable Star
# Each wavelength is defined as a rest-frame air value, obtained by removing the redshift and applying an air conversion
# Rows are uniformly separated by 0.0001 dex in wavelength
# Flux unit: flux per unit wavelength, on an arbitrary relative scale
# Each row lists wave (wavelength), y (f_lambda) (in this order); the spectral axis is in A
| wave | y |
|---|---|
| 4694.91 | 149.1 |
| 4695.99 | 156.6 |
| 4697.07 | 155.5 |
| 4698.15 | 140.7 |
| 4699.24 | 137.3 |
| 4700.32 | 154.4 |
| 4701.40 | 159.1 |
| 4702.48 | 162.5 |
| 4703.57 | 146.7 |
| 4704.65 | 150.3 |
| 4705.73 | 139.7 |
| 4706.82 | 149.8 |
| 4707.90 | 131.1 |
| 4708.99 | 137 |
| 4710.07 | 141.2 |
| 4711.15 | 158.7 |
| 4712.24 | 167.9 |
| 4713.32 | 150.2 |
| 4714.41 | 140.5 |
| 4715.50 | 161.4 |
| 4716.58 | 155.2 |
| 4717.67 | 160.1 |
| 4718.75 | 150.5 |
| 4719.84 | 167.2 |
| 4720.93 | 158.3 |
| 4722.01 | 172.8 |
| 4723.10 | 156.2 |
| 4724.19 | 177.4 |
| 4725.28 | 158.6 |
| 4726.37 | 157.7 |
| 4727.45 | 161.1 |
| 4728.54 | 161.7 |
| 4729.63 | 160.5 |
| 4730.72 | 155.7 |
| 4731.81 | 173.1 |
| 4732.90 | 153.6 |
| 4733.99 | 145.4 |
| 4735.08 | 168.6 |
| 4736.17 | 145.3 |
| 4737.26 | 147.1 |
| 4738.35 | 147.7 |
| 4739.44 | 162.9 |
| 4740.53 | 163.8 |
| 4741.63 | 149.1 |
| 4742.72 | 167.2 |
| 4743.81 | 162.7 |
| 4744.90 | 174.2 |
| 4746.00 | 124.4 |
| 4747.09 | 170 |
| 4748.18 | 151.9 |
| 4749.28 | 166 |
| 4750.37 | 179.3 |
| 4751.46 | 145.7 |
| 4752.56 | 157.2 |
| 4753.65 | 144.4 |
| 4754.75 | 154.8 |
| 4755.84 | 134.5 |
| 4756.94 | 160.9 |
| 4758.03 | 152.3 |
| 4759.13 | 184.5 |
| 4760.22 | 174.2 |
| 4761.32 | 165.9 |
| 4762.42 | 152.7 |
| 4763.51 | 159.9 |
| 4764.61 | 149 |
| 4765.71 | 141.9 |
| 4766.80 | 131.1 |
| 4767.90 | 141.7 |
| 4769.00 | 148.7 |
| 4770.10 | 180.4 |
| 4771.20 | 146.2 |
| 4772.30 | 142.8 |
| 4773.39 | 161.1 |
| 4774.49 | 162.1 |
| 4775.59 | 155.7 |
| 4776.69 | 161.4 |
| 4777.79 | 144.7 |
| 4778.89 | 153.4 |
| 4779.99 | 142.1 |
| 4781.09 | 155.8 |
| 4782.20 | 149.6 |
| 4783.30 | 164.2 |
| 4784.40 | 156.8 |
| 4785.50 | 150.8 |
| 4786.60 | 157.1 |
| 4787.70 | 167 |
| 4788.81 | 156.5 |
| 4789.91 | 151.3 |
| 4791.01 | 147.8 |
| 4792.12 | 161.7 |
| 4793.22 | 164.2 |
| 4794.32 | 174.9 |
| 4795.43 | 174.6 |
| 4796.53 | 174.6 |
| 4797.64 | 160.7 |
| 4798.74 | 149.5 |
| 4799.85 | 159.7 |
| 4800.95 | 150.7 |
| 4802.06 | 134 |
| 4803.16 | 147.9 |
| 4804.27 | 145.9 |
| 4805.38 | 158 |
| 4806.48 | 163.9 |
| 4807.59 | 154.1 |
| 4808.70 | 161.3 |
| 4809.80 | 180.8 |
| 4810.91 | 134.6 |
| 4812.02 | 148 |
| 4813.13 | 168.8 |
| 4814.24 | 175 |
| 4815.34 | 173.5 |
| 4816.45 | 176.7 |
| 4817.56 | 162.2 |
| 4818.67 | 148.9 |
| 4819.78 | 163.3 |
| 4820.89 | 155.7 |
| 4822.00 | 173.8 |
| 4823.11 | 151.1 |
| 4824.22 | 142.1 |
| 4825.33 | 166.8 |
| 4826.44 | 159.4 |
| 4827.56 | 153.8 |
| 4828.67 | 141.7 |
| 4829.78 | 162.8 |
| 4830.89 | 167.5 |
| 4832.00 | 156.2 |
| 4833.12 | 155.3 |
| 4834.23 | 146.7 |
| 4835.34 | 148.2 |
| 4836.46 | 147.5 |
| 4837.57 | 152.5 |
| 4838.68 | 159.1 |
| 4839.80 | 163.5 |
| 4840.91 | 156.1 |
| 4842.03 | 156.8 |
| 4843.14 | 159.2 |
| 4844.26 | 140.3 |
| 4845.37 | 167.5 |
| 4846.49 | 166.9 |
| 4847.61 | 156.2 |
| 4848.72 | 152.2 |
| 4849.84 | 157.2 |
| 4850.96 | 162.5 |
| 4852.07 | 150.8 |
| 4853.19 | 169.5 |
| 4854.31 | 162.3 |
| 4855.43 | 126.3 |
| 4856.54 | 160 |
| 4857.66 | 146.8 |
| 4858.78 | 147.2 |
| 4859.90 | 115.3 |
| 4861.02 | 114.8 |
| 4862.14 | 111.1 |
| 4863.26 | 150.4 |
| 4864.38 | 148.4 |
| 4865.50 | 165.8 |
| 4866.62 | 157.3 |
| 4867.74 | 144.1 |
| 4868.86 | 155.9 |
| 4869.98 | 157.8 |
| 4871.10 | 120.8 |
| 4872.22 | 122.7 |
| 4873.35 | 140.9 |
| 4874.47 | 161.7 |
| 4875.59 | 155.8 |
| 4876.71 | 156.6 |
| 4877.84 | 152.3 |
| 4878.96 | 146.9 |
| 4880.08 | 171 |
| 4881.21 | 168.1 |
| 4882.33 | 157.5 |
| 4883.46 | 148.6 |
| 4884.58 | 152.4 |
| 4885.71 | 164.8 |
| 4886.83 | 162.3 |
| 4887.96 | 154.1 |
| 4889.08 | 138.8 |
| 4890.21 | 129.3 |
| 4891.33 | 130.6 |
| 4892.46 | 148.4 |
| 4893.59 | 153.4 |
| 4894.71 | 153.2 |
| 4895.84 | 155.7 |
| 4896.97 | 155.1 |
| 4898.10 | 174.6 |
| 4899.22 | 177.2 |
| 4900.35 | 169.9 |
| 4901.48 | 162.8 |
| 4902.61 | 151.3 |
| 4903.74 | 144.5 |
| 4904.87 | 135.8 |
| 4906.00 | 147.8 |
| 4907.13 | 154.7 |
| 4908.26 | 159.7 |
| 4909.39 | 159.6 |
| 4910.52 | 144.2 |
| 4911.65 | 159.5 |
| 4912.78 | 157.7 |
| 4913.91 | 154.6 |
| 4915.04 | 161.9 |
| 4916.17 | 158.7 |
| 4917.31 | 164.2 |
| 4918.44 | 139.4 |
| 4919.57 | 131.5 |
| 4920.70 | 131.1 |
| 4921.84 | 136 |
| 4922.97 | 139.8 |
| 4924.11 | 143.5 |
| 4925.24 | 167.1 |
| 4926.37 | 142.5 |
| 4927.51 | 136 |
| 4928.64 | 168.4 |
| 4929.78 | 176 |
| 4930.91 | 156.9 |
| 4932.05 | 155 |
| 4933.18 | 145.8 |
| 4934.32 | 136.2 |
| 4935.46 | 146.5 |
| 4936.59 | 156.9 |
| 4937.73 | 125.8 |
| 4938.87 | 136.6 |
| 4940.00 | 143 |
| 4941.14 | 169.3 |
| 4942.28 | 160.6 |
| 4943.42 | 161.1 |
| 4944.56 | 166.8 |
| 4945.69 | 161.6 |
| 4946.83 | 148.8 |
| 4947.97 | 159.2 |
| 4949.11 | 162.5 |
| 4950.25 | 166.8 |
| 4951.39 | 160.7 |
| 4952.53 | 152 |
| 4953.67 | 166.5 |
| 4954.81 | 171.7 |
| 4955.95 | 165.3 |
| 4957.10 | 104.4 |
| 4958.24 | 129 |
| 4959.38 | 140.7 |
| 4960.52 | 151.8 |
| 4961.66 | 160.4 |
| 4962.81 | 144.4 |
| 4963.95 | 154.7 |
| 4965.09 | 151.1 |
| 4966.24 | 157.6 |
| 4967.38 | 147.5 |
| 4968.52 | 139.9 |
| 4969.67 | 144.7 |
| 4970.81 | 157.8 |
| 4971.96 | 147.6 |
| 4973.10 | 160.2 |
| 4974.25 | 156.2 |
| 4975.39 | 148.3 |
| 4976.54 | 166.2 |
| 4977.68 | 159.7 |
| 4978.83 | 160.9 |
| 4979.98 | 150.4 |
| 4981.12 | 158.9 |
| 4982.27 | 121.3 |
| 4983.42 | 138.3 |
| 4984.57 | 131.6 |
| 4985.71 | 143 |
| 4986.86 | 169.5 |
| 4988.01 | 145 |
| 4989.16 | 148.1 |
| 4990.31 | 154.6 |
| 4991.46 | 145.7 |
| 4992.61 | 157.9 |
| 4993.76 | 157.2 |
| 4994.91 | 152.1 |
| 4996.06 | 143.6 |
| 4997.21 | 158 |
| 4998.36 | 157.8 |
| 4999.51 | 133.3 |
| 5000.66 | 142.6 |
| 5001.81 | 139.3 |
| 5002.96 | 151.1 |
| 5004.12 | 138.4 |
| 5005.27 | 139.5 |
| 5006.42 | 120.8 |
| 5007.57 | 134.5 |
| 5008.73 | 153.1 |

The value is 0.07 mag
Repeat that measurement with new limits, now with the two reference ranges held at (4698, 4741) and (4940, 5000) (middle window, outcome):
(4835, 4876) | 0.03 mag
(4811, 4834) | -0.04 mag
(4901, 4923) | 0.02 mag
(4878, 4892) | 0.01 mag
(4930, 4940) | 0.05 mag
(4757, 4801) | -0.02 mag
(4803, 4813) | -0.01 mag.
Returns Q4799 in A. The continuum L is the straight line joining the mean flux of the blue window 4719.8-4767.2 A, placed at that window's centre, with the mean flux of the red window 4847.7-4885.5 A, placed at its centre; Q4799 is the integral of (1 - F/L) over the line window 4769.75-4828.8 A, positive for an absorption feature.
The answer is -1.50 A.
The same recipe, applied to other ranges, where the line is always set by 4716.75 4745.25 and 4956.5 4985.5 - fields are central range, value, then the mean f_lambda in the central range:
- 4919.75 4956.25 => -1.1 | 153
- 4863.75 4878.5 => 0.3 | 149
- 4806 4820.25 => -0.6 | 162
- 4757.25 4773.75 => 0.3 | 156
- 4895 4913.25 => -0.7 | 157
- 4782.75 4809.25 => -0.2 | 158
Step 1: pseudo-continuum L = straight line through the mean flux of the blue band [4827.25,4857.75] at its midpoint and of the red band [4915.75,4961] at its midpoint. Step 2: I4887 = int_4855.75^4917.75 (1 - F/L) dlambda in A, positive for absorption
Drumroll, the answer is 0.9 A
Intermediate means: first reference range 155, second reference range 151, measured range 151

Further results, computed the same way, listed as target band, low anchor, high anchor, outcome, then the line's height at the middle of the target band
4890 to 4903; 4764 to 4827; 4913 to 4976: -0.2 A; 153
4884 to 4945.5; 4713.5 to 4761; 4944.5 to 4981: 1.0 A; 155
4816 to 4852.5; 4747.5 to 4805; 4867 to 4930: -0.7 A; 154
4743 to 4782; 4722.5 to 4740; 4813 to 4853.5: 0.8 A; 158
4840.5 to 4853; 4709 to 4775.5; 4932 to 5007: -0.3 A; 154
